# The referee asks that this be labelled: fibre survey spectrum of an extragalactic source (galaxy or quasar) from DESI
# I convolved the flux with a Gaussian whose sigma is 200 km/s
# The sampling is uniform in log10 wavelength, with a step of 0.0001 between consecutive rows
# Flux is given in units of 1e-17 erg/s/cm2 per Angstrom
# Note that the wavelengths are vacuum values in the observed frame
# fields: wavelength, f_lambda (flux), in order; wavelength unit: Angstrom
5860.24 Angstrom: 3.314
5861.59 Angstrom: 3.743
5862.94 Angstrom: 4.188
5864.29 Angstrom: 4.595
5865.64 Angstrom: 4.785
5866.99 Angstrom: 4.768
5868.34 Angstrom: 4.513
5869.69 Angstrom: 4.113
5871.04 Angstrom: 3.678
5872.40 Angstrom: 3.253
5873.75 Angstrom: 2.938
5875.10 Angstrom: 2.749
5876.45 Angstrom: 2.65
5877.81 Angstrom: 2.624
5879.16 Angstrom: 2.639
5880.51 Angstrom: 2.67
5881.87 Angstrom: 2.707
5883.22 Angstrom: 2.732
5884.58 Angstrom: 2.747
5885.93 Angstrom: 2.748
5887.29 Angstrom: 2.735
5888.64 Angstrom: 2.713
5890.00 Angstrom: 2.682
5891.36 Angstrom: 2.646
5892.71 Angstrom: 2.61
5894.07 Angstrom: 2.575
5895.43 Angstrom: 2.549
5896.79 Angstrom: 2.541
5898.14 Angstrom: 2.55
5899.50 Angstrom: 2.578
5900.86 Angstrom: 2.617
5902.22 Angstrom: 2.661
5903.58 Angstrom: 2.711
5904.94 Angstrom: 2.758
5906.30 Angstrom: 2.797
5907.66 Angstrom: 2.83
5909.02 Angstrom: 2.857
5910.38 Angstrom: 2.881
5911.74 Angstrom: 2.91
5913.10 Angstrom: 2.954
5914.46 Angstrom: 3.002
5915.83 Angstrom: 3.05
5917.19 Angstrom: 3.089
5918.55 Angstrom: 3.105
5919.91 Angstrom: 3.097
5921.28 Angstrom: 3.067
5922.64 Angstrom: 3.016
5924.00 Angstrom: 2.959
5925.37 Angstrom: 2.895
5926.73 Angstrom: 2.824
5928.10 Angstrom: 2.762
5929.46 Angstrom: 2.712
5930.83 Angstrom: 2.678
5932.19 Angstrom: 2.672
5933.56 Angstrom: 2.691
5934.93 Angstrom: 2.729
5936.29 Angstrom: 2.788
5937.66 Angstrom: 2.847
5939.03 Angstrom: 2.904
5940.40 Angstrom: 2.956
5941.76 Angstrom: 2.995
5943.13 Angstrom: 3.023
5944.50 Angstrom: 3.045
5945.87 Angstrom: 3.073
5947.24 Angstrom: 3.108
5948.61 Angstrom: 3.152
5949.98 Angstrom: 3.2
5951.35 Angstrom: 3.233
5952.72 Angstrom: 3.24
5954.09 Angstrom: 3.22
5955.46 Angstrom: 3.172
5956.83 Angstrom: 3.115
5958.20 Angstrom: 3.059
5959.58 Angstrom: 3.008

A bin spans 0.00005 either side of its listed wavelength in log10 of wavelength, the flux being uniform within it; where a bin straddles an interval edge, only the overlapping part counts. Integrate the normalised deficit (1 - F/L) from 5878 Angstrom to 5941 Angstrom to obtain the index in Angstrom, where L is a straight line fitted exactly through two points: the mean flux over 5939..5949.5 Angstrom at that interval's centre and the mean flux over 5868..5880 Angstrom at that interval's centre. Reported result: 6.7 Angstrom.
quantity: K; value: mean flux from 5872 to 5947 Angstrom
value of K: 2.81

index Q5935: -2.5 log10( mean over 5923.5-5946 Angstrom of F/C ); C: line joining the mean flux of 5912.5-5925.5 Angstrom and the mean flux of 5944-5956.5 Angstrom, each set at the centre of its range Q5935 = 0.09 mag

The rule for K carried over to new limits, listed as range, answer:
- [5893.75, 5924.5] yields 2.84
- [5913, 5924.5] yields 3.04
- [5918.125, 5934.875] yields 2.86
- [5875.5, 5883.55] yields 2.67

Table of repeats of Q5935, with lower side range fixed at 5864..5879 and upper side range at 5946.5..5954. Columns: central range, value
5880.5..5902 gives 0.31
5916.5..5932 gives 0.14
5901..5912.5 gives 0.22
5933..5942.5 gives 0.15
